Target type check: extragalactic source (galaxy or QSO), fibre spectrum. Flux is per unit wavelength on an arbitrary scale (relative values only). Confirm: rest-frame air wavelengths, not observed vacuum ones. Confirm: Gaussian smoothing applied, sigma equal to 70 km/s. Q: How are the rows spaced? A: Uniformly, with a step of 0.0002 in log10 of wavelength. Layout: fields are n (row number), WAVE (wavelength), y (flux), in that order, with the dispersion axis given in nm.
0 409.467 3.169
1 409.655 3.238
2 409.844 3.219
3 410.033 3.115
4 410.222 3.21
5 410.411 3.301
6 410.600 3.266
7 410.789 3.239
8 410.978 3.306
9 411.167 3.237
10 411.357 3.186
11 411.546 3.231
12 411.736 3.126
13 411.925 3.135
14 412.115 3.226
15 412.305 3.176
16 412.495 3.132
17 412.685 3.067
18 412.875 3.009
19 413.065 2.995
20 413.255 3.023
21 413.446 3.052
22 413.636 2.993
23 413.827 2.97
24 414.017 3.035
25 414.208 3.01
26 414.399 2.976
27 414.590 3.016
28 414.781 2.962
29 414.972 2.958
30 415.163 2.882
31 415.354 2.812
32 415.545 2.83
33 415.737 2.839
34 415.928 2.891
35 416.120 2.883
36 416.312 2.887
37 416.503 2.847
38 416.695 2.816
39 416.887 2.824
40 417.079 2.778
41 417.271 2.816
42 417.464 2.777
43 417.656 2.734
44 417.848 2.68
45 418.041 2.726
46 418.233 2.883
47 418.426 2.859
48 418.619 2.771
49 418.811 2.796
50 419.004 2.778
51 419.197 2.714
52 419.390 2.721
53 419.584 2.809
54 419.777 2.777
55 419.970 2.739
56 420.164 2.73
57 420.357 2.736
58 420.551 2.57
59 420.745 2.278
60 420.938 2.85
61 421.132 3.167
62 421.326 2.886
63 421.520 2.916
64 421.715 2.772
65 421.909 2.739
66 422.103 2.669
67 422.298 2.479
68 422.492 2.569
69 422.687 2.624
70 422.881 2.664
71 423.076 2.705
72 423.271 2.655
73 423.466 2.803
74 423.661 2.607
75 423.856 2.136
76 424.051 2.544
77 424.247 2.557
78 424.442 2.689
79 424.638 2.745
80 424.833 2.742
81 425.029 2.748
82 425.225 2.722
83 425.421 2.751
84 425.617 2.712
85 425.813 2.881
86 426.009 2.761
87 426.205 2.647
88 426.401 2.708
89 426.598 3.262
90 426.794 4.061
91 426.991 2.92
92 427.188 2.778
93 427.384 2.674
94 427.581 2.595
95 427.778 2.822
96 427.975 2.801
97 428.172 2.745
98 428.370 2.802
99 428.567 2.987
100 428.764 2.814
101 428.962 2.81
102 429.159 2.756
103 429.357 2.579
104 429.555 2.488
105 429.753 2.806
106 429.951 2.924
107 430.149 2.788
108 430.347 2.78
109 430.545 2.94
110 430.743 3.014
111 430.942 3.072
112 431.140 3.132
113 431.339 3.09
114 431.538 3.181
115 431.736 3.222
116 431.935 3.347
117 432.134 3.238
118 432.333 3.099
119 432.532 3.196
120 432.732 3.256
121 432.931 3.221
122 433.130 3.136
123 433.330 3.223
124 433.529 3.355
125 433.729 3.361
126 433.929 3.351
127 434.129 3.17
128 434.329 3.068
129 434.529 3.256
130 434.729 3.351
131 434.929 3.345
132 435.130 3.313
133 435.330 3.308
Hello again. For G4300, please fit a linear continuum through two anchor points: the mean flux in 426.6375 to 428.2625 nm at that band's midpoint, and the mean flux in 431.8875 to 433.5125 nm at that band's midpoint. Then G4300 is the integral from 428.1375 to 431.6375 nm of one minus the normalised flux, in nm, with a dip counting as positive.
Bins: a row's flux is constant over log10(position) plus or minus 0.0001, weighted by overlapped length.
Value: 0.22 nm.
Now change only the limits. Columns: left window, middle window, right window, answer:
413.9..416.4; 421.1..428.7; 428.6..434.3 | 0.58 nm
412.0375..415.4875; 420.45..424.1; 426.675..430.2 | 0.31 nm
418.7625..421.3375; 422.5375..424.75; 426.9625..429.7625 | 0.11 nm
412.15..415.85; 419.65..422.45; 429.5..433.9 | 0.28 nm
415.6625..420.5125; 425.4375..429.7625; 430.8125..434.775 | 0.32 nm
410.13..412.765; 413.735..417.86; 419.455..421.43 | 0.15 nm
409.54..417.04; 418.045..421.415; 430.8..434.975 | 0.37 nm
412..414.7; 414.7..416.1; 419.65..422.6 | 0.04 nm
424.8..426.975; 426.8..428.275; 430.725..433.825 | 0.07 nm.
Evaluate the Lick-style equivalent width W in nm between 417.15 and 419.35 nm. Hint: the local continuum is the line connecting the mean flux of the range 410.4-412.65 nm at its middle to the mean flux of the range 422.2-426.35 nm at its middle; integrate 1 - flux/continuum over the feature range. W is 0.11 nm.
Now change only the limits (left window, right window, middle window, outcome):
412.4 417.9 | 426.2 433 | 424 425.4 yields 0.12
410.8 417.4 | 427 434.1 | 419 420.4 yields 0.11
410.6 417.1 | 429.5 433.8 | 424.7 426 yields 0.13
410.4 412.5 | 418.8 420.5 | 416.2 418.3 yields 0.06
